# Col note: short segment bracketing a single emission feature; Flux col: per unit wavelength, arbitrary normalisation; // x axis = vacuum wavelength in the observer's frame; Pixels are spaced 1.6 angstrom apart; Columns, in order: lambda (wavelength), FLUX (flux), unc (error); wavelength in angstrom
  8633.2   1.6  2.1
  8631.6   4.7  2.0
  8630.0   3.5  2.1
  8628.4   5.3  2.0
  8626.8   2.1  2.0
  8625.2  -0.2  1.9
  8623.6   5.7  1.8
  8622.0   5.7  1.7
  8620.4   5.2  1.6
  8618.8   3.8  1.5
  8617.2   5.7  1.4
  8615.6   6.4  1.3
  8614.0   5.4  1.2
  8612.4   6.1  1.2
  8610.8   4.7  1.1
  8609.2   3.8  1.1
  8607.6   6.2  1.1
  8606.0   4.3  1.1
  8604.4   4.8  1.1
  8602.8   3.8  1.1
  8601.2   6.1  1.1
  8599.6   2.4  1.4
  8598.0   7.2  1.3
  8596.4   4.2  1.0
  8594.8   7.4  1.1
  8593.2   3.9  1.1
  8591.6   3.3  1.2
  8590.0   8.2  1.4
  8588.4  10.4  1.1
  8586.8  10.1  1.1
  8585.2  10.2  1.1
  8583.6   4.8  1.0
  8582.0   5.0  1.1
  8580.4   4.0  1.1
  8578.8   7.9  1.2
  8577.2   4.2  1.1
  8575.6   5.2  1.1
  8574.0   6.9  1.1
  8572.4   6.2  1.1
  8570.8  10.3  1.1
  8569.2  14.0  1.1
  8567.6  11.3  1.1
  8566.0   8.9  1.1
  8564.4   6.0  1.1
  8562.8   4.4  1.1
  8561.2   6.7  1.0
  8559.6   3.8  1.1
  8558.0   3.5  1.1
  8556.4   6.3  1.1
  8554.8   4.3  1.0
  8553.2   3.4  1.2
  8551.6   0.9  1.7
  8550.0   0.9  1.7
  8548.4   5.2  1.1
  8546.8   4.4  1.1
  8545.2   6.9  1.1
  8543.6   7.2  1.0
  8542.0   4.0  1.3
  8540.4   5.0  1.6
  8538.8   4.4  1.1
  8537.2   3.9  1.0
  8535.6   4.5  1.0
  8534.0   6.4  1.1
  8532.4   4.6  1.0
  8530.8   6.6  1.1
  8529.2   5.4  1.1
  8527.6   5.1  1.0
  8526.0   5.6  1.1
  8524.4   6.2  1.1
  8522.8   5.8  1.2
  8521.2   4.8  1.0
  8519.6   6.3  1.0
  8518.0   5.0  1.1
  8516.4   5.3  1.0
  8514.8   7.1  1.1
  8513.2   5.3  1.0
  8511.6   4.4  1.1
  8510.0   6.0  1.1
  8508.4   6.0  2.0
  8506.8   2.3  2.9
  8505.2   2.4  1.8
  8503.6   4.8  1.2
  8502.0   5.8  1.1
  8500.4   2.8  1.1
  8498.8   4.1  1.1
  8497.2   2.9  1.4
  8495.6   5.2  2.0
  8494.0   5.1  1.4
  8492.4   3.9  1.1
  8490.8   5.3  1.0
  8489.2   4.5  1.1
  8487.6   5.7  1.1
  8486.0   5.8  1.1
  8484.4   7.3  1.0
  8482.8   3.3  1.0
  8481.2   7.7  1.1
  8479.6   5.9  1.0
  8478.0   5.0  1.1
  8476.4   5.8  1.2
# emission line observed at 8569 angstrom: [S II] 6716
